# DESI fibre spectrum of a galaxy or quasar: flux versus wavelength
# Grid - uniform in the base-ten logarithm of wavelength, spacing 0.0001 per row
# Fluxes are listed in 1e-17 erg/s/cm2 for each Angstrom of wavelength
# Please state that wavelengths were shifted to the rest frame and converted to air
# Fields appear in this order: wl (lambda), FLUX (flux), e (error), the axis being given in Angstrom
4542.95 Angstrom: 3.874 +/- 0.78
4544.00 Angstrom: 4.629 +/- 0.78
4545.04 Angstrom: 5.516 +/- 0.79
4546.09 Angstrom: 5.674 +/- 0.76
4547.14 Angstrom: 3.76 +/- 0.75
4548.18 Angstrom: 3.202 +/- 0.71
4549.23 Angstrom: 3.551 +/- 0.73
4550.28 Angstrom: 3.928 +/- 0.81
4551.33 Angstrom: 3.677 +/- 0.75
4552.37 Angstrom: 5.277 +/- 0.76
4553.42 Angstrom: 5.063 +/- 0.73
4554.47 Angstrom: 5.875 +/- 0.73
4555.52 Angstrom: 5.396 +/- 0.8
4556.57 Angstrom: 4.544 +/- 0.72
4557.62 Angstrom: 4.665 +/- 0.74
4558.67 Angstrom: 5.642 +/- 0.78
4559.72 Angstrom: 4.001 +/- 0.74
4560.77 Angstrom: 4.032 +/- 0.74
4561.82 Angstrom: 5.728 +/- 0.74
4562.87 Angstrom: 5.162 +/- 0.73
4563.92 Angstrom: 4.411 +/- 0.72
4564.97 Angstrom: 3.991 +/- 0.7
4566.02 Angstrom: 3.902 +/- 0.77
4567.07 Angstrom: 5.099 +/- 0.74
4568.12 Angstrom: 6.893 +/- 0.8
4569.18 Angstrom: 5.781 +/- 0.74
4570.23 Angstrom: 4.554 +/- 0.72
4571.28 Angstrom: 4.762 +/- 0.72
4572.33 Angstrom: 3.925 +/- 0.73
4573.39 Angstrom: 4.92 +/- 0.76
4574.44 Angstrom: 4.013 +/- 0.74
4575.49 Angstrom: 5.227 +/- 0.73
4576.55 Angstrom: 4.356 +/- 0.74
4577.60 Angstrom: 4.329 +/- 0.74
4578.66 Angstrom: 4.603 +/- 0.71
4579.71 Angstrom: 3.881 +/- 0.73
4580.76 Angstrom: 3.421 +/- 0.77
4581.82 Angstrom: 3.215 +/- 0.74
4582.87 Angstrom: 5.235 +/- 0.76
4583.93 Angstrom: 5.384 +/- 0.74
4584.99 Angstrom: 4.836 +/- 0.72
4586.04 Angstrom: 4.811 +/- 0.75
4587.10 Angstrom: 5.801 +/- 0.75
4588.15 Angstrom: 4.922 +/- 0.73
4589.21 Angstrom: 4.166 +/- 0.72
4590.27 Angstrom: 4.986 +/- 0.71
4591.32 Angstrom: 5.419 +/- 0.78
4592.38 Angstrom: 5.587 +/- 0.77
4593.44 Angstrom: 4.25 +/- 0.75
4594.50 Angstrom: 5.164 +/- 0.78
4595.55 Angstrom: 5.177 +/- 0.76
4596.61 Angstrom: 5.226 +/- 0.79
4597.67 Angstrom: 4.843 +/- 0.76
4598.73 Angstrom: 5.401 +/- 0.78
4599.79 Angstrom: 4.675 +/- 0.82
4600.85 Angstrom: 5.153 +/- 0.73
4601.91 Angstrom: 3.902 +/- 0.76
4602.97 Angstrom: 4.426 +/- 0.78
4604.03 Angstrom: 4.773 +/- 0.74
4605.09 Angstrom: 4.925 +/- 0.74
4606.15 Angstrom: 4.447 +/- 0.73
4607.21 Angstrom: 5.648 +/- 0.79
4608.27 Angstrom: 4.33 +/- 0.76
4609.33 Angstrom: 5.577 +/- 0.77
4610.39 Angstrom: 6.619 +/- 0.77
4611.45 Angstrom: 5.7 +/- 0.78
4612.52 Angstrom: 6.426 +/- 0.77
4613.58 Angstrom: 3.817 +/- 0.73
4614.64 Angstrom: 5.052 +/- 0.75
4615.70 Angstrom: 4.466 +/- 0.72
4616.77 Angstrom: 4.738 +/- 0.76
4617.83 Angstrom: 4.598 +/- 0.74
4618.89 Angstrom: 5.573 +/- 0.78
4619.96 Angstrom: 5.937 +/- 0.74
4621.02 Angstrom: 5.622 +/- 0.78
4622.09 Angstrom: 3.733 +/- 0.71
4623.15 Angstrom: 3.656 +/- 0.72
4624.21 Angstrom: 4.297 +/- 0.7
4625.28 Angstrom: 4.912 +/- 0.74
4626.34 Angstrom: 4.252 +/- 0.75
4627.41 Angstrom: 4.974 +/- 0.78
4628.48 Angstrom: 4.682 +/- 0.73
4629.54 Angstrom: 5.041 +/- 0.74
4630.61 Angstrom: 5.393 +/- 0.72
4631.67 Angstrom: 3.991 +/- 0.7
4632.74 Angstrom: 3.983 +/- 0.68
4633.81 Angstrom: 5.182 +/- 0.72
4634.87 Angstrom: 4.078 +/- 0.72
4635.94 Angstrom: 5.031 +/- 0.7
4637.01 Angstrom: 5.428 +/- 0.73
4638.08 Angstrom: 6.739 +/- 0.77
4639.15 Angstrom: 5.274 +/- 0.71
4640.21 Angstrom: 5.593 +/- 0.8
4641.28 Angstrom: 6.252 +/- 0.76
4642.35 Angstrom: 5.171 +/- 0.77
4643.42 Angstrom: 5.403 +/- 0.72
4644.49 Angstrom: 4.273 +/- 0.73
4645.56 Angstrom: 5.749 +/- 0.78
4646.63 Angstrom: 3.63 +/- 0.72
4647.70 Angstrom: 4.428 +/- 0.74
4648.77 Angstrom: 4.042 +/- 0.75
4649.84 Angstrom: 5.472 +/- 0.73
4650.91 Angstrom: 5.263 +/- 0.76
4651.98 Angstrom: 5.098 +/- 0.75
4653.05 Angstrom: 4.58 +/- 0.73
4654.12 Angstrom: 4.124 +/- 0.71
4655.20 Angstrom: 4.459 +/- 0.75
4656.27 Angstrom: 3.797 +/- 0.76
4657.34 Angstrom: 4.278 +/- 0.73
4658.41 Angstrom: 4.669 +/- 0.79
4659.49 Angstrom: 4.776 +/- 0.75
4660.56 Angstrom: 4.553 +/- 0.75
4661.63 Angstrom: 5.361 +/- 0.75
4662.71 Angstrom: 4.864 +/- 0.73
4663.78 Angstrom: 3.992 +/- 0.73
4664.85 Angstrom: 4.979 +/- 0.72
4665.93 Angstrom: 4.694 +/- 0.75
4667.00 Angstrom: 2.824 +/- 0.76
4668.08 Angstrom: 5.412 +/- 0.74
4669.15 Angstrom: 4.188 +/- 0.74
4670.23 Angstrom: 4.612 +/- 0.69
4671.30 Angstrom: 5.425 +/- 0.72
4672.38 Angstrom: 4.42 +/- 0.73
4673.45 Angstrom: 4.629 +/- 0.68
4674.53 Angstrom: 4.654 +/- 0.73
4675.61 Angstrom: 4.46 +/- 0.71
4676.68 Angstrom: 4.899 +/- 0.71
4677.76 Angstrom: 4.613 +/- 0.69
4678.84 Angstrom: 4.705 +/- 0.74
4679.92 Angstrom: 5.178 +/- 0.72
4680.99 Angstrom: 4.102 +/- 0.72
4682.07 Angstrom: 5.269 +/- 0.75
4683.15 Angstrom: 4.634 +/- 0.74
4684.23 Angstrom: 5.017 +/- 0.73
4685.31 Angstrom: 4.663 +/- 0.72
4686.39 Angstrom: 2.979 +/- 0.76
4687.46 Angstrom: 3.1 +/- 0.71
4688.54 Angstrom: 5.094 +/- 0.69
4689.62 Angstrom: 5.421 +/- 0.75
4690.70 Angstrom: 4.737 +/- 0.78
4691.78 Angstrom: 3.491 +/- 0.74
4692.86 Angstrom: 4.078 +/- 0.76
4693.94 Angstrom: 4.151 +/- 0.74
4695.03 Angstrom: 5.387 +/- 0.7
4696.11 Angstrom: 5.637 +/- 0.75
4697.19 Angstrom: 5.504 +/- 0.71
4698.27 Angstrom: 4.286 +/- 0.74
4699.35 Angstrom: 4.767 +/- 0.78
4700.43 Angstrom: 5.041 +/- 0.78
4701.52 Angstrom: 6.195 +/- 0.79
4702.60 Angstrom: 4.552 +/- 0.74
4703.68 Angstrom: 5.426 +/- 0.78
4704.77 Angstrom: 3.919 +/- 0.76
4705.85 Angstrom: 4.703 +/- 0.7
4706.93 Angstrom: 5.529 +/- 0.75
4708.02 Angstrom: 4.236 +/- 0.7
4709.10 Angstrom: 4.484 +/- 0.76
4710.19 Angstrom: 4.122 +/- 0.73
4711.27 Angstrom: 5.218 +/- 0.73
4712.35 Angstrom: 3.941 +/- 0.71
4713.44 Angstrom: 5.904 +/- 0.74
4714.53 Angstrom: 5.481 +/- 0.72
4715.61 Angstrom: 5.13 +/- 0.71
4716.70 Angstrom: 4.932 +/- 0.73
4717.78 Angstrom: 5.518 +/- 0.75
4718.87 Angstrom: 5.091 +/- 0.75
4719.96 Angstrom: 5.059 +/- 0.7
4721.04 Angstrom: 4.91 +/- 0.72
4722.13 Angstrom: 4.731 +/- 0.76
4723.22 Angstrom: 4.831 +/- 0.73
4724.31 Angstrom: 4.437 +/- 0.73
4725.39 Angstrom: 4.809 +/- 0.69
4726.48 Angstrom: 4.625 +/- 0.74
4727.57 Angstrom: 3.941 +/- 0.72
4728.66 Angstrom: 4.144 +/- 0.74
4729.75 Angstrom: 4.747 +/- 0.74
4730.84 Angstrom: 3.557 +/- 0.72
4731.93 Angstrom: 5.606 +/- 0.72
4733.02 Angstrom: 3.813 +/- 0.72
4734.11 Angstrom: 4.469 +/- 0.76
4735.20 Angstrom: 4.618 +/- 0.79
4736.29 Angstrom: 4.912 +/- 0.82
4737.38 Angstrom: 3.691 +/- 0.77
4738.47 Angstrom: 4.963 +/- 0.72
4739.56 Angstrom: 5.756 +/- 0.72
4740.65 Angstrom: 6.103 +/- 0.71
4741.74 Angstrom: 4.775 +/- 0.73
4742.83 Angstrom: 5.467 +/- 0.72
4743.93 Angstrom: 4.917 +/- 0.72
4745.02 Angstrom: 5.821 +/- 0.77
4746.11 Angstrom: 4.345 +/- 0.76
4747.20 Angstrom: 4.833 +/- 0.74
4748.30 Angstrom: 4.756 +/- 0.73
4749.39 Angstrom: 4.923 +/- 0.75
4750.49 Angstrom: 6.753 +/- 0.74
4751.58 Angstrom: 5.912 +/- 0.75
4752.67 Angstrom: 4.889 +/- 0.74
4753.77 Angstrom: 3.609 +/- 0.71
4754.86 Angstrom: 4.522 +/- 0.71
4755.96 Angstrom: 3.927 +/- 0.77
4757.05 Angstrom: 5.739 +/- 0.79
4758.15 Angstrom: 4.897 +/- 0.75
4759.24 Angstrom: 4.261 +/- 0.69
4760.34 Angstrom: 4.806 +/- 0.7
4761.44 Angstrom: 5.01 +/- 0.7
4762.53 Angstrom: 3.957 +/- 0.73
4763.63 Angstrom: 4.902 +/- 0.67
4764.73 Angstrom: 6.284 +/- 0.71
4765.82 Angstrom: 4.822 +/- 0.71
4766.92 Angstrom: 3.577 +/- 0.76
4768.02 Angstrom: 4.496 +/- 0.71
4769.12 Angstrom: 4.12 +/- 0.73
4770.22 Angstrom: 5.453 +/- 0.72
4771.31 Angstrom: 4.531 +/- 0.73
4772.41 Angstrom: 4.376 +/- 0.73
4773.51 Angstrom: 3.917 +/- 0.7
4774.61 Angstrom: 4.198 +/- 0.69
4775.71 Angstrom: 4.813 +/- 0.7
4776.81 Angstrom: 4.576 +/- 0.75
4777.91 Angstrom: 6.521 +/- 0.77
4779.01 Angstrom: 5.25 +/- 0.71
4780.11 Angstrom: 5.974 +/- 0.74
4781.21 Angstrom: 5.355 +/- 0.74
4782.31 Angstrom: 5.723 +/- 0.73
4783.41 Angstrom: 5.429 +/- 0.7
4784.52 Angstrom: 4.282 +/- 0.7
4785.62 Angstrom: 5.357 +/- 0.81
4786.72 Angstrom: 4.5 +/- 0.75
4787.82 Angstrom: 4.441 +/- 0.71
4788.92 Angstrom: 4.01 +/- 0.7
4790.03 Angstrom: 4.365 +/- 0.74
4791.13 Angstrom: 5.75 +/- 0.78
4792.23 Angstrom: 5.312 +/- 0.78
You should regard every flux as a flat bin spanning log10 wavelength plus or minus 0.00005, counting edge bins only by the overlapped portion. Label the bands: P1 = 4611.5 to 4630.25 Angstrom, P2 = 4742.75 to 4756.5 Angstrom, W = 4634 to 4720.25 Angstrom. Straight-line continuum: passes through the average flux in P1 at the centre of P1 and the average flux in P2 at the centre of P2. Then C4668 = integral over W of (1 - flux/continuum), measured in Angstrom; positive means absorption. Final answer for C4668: 1.8 Angstrom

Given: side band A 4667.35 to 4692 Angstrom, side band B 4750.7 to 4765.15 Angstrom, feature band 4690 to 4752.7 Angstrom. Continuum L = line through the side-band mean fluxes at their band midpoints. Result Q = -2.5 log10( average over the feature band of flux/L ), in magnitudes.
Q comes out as -0.03 mag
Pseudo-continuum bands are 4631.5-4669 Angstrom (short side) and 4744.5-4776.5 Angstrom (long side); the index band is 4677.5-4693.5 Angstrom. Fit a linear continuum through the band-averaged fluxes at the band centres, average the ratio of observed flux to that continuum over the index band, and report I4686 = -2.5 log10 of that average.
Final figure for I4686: 0.07 mag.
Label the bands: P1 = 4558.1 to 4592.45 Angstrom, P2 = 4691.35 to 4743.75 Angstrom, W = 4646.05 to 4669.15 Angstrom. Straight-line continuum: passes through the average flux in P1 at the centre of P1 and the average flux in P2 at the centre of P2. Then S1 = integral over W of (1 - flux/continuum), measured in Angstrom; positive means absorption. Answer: 1.21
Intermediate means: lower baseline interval 4.75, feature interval 4.53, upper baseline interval 4.81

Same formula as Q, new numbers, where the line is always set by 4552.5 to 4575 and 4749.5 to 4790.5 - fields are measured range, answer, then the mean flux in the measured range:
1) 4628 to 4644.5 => -0.05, 5.12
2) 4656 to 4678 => 0.06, 4.59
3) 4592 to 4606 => 0.00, 4.86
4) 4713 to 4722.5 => -0.07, 5.2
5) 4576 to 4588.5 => 0.07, 4.56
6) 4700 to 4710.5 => 0.01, 4.83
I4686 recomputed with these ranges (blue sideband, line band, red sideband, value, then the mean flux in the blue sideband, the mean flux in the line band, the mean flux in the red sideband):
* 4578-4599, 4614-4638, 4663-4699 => -0.02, 4.81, 4.79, 4.59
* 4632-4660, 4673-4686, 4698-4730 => 0.03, 4.87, 4.71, 4.83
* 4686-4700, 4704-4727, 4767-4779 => -0.06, 4.53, 4.84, 4.68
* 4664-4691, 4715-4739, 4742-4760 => 0.04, 4.58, 4.66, 4.97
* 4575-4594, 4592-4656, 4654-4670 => -0.08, 4.69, 4.93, 4.47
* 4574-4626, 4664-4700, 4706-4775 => 0.05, 4.84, 4.6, 4.8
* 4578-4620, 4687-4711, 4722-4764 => 0.02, 4.91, 4.73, 4.79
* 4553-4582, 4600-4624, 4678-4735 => -0.05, 4.71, 4.95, 4.72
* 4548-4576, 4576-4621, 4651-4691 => -0.05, 4.73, 4.91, 4.58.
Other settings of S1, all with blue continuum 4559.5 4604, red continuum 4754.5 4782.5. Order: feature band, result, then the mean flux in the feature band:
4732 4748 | -0.28 Angstrom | 4.91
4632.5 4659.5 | -0.58 Angstrom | 4.89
